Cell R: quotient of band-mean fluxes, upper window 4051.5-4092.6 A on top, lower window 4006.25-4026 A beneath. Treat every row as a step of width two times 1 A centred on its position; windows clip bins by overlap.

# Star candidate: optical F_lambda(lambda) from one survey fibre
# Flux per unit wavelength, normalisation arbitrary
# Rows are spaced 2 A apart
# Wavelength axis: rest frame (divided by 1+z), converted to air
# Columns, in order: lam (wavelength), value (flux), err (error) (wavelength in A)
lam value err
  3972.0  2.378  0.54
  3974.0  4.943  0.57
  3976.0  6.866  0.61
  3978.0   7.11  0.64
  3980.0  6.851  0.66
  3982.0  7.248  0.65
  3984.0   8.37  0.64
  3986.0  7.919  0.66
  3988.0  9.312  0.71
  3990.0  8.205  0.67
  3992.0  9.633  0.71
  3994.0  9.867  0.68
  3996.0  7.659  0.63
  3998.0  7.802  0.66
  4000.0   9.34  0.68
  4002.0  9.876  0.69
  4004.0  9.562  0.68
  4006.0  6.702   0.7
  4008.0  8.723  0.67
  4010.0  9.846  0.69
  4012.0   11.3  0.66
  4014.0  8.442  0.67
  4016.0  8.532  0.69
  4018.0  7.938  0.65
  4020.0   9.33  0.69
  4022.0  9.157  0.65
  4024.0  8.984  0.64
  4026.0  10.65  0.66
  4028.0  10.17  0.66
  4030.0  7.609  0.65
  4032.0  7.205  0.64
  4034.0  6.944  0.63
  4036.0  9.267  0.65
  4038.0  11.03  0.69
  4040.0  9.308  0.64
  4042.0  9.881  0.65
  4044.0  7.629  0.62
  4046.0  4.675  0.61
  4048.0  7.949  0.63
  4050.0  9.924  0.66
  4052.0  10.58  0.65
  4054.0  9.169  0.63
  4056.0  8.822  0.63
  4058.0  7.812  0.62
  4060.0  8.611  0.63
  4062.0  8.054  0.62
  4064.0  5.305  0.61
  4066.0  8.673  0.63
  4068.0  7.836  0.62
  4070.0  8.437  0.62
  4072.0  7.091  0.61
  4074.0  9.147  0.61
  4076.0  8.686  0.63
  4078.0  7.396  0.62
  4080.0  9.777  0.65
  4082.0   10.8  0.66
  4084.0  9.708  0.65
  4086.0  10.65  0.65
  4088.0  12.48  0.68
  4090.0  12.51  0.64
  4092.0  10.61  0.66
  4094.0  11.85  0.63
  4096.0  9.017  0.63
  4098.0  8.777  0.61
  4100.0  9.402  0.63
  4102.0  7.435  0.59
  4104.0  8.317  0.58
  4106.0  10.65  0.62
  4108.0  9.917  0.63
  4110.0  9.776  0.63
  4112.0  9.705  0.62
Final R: 1.0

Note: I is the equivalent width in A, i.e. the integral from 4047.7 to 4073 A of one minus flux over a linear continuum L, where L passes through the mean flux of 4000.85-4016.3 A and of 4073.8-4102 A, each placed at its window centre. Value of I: 3.5 A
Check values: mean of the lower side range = 9.15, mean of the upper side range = 9.99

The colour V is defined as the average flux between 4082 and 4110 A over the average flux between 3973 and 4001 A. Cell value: 1.3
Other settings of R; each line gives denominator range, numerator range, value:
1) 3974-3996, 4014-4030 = 1.14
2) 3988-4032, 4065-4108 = 1.06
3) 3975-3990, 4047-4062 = 1.16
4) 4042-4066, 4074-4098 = 1.25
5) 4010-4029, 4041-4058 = 0.91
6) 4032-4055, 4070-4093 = 1.13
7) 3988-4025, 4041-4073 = 0.91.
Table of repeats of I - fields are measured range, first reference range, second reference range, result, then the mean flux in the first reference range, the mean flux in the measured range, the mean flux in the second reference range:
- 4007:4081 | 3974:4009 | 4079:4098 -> 6.7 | 8.2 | 8.65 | 10.7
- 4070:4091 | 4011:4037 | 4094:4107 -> -1.5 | 8.89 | 9.76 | 9.16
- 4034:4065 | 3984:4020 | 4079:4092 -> 4.8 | 8.86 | 8.48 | 11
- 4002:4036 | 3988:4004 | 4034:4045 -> 0.9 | 8.98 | 8.86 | 9.2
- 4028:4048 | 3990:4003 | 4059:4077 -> 0.3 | 8.97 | 8.26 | 7.98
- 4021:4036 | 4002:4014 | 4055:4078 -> 0.1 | 9.22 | 8.71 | 8.01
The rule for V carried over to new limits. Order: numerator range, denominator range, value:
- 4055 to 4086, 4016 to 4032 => 0.95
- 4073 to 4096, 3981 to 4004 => 1.18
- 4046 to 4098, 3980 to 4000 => 1.09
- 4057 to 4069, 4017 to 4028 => 0.83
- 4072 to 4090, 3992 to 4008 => 1.12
